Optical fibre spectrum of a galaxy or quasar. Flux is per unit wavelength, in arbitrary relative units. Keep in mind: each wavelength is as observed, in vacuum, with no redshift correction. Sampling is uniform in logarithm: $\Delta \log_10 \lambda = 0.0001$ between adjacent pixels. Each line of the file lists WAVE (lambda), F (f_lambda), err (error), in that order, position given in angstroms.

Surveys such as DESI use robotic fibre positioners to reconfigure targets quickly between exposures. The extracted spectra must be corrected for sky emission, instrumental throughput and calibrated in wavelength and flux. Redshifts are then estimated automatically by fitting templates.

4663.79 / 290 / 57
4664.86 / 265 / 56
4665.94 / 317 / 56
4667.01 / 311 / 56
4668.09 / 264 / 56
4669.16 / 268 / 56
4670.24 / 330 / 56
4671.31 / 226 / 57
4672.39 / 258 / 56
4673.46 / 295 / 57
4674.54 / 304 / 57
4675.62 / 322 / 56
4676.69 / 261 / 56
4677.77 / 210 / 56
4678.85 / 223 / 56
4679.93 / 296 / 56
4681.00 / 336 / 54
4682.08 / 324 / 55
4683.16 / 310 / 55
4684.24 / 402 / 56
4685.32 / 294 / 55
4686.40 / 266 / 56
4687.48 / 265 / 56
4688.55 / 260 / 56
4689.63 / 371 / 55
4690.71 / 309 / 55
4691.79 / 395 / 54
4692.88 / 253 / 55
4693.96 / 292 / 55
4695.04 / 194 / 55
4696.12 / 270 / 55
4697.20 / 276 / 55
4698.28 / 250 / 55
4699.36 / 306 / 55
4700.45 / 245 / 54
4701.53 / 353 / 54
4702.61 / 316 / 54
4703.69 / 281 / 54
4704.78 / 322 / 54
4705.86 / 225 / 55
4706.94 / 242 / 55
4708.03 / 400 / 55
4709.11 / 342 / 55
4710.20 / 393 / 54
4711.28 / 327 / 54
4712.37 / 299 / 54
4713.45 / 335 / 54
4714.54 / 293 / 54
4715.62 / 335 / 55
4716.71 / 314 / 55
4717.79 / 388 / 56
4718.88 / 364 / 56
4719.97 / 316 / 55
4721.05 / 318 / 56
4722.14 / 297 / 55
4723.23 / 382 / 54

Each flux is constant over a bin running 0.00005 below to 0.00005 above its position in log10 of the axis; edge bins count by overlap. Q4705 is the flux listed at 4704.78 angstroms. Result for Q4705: 322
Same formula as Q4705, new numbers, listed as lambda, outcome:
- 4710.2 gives 393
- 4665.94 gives 317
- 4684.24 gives 402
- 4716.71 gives 314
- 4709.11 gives 342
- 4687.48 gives 265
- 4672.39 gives 258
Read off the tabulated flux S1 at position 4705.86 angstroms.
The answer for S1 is 225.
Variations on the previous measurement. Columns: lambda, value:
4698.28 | 250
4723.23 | 382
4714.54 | 293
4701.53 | 353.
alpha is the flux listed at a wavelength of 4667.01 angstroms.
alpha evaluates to 311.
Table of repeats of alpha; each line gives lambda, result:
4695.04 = 194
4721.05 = 318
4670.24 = 330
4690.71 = 309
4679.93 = 296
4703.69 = 281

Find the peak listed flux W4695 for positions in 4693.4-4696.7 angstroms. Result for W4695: 292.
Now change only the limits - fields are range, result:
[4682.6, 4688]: 402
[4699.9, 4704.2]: 353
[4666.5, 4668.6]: 311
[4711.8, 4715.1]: 335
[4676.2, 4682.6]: 336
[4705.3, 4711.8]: 400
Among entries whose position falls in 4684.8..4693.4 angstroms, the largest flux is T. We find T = 395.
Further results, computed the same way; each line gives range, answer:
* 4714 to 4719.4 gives 388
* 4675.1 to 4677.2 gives 322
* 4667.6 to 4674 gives 330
